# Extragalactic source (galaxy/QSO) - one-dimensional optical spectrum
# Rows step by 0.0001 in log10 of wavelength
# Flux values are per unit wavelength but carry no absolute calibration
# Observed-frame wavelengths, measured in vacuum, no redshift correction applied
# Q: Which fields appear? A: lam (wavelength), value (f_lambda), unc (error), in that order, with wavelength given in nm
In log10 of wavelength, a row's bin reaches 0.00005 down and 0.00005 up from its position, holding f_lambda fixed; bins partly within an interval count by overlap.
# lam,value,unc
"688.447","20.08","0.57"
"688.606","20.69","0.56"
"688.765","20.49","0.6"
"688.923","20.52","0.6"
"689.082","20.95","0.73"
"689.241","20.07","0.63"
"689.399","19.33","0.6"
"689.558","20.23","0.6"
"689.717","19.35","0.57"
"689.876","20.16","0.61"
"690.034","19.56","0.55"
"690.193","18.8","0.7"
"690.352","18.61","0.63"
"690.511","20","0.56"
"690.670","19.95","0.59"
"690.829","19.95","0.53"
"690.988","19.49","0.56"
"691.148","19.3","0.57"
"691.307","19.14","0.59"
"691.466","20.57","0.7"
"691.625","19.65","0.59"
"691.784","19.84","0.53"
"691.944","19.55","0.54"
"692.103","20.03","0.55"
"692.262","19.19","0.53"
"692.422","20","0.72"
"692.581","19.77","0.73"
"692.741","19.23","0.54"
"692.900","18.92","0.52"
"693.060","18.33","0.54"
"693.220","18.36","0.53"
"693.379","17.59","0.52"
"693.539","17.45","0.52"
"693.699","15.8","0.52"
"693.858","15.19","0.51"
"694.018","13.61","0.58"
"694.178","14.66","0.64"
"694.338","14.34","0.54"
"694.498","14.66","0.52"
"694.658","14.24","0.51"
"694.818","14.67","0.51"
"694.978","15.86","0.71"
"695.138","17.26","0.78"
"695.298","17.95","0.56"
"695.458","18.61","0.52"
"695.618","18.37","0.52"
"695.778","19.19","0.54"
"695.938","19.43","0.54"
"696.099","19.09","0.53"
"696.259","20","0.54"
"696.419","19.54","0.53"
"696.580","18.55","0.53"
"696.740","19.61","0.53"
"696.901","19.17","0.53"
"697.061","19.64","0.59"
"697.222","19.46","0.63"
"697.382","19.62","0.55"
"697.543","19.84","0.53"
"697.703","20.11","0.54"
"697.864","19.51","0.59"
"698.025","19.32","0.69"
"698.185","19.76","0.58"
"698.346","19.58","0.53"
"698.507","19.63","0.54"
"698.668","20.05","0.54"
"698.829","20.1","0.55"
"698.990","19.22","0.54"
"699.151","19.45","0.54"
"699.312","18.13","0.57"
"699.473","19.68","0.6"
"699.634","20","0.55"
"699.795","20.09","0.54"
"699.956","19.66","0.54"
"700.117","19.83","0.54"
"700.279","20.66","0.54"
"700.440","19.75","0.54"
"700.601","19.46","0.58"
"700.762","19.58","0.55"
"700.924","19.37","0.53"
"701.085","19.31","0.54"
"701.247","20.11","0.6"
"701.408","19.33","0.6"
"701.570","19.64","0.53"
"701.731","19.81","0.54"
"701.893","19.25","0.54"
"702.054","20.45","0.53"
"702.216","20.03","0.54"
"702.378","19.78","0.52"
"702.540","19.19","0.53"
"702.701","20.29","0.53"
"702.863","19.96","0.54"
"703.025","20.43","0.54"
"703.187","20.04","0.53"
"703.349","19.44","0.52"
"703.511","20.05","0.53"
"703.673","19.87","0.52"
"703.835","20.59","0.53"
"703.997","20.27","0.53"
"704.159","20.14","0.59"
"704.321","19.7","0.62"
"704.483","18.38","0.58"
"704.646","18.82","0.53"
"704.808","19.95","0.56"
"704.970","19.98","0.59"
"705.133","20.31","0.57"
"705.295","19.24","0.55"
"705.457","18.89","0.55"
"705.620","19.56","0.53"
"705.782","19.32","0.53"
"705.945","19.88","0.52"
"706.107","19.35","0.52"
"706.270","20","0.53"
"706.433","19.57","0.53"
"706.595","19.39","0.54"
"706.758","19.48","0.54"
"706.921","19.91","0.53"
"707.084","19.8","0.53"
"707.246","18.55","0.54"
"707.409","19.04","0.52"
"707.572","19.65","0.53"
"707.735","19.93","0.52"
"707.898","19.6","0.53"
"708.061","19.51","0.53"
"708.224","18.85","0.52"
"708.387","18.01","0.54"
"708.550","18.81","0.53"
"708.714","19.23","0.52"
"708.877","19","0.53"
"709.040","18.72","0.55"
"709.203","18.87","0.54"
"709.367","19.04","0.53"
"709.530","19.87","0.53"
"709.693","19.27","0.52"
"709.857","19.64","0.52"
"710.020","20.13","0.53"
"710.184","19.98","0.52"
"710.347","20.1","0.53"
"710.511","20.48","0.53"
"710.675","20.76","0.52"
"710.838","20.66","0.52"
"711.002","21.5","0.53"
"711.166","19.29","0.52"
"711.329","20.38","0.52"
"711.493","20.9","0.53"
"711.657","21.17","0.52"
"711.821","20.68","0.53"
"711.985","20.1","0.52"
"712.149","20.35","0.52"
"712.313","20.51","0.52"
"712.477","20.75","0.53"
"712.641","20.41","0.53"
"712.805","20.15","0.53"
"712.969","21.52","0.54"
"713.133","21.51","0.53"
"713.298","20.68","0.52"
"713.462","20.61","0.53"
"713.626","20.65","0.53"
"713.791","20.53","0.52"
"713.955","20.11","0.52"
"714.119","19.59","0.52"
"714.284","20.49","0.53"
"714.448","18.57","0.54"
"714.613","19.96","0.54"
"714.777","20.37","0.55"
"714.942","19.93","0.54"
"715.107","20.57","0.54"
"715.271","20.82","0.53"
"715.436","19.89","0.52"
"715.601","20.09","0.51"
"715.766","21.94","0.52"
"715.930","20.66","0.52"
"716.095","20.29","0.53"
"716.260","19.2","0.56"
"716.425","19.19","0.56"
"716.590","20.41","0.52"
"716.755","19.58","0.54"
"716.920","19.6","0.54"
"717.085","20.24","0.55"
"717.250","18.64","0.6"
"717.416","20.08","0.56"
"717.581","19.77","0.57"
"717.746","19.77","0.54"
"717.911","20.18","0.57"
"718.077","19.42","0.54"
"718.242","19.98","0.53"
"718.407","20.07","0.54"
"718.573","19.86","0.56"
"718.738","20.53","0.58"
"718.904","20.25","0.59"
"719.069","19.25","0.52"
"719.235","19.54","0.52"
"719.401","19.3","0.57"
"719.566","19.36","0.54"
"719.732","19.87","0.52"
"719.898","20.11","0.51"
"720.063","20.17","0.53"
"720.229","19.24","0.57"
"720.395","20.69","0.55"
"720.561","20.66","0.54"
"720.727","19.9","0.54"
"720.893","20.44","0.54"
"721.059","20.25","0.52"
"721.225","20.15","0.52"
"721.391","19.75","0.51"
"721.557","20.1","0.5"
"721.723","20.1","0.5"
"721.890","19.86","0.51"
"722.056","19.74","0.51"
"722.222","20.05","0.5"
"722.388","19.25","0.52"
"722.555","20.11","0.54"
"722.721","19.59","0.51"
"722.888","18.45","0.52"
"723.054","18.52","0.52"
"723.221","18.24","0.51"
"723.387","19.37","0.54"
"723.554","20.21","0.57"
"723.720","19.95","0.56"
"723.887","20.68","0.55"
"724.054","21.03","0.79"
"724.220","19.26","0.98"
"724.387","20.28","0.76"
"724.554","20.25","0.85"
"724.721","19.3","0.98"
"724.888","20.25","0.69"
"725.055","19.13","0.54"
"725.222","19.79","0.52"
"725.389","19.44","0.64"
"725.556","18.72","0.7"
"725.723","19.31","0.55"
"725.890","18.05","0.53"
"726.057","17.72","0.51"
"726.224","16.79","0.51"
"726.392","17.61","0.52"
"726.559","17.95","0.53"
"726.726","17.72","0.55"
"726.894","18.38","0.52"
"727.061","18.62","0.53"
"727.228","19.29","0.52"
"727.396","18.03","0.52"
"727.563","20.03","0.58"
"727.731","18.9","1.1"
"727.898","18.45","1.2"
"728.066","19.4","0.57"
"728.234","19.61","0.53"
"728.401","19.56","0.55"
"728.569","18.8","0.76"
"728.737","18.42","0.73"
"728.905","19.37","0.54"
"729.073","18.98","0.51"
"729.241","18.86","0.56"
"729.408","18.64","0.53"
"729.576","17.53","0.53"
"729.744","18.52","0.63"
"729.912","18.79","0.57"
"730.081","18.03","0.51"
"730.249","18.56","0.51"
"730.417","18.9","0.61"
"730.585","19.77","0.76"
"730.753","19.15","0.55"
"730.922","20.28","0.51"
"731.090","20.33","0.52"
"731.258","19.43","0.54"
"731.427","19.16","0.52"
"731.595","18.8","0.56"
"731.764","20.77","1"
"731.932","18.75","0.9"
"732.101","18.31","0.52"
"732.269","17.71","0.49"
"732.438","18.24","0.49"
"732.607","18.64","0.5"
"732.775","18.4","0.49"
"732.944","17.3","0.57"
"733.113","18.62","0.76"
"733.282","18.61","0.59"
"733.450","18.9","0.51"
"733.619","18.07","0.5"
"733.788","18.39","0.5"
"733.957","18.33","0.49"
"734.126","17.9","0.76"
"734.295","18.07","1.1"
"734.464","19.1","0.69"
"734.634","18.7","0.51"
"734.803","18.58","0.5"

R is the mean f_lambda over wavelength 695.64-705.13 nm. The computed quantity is 19.7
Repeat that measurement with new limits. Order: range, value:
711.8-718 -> 20.2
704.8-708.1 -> 19.6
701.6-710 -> 19.5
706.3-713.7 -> 19.9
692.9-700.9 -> 18.5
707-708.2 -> 19.4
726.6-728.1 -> 18.7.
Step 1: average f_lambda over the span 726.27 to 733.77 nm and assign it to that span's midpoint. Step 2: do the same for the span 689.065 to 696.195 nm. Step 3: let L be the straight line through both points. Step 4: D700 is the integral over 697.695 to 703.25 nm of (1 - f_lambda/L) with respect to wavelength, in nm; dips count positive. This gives -0.390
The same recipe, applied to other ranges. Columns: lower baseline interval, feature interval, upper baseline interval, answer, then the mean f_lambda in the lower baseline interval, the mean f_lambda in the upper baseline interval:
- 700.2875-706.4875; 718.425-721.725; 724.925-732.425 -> -0.14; 19.7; 18.8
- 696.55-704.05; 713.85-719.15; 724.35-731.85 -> -0.19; 19.7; 19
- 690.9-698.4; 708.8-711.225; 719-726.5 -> -0.10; 18.4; 19.5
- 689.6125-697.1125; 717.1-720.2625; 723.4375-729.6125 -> -0.15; 18.3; 19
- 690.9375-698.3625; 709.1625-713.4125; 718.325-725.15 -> -0.24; 18.3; 19.8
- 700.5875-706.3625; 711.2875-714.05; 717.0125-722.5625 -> -0.12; 19.7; 19.9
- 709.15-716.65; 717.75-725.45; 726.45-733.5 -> -0.11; 20.3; 18.8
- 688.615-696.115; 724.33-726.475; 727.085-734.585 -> -0.02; 18.5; 18.8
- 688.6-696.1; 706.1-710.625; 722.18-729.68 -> -0.16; 18.5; 19.1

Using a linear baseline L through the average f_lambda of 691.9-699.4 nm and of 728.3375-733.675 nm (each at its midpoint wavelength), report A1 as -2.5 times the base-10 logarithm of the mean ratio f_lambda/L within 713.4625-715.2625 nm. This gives -0.09 mag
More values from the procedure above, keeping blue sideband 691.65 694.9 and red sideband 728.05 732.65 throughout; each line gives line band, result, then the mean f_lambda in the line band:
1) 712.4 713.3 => -0.15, 20.8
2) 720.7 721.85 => -0.09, 20.1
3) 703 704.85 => -0.12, 19.8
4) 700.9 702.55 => -0.12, 19.7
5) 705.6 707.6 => -0.09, 19.5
